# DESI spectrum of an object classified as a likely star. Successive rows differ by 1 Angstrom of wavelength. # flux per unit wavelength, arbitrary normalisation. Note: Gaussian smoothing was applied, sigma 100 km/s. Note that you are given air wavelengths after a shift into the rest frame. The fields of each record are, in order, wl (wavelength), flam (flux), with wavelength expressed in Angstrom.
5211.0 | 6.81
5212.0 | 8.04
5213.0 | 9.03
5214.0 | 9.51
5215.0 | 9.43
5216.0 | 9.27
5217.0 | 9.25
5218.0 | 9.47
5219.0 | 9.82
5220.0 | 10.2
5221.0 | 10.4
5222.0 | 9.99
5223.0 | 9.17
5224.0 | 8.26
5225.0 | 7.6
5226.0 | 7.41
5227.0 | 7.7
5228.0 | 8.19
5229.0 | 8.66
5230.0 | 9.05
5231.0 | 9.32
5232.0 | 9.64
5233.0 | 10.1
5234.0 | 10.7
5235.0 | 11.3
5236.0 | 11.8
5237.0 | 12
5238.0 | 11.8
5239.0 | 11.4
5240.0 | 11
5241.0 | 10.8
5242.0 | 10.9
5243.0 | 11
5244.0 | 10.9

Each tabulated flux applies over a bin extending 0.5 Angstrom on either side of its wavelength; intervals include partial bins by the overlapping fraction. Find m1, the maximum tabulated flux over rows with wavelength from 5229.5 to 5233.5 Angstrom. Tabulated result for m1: 10.1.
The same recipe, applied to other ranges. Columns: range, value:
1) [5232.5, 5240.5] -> 12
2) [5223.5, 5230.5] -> 9.05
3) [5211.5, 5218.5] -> 9.51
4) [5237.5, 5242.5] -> 11.8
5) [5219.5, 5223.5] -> 10.4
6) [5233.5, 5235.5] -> 11.3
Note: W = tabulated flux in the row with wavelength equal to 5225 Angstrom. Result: 7.6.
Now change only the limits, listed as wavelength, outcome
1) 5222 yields 9.99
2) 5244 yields 10.9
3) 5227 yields 7.7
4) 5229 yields 8.66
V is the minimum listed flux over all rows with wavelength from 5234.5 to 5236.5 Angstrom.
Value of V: 11.3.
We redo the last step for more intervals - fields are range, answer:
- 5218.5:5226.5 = 7.41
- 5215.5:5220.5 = 9.25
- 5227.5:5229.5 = 8.19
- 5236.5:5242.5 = 10.8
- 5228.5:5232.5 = 8.66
